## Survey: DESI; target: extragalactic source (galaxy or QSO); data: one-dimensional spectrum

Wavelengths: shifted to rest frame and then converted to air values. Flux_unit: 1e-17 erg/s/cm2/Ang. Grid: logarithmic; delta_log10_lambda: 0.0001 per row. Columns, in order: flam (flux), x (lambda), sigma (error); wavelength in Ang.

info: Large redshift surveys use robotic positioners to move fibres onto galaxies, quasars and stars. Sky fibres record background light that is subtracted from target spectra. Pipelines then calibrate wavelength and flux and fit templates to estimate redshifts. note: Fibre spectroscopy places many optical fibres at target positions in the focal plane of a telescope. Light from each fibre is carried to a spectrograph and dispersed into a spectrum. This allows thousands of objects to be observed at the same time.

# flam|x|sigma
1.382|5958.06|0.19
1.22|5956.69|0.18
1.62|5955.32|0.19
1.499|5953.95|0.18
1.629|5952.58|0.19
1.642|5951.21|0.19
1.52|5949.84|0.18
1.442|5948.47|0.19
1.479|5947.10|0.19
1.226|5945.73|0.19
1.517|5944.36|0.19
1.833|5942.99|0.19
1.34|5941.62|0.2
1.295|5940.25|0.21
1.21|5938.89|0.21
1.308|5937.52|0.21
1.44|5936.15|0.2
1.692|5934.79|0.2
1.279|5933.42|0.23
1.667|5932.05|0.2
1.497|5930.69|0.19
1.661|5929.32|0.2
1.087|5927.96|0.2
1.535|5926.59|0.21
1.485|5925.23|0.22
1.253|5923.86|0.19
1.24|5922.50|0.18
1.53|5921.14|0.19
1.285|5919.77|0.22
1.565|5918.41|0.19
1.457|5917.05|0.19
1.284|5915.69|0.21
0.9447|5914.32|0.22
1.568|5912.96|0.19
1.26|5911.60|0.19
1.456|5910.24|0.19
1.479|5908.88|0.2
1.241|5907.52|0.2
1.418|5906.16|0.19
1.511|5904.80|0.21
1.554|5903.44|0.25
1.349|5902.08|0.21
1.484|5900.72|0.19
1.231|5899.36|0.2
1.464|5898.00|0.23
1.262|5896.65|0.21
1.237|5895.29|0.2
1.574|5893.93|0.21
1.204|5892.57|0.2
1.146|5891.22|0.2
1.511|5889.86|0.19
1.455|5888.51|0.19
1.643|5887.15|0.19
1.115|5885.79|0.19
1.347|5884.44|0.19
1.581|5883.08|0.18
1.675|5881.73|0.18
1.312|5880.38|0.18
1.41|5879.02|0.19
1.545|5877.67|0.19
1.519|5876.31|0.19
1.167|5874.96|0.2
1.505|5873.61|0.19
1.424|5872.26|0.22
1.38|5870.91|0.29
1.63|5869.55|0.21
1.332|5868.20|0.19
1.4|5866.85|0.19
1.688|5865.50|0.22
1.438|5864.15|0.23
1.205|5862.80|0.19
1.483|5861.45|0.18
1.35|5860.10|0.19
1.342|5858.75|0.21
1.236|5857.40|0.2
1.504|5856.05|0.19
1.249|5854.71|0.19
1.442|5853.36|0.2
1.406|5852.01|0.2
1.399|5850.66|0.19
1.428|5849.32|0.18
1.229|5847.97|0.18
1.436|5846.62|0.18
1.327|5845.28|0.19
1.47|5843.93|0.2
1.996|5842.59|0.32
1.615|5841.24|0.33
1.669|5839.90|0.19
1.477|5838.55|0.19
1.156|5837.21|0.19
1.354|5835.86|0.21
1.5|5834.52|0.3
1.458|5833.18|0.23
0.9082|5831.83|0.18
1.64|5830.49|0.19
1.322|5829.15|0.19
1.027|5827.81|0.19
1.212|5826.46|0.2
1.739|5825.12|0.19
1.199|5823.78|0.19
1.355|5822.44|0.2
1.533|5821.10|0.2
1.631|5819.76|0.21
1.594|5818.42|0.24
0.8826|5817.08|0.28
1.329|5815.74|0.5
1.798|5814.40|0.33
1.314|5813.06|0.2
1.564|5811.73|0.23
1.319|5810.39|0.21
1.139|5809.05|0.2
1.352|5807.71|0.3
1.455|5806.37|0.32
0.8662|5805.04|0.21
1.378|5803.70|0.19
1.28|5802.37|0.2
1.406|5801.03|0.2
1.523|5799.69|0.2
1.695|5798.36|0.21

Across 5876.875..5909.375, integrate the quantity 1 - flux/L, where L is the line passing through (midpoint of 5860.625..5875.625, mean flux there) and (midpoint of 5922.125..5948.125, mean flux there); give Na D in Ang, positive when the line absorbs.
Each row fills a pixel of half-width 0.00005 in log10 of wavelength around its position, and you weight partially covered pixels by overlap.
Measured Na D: 0.4 Ang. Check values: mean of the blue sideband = 1.42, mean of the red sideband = 1.43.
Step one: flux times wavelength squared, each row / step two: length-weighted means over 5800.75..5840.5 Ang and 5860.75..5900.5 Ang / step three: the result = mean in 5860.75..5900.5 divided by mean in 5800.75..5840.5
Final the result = 1.06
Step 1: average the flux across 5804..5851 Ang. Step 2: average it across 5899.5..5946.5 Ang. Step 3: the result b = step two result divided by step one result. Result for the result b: 1.0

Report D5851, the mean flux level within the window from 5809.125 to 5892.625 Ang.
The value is 1.41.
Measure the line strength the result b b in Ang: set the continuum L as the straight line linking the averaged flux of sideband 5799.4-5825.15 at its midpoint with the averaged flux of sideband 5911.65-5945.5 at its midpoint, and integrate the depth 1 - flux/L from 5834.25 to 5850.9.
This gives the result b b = -1.0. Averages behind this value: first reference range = 1.37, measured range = 1.47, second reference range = 1.41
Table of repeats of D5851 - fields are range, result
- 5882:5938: 1.4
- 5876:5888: 1.46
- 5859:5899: 1.41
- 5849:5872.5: 1.41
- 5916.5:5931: 1.42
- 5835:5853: 1.46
